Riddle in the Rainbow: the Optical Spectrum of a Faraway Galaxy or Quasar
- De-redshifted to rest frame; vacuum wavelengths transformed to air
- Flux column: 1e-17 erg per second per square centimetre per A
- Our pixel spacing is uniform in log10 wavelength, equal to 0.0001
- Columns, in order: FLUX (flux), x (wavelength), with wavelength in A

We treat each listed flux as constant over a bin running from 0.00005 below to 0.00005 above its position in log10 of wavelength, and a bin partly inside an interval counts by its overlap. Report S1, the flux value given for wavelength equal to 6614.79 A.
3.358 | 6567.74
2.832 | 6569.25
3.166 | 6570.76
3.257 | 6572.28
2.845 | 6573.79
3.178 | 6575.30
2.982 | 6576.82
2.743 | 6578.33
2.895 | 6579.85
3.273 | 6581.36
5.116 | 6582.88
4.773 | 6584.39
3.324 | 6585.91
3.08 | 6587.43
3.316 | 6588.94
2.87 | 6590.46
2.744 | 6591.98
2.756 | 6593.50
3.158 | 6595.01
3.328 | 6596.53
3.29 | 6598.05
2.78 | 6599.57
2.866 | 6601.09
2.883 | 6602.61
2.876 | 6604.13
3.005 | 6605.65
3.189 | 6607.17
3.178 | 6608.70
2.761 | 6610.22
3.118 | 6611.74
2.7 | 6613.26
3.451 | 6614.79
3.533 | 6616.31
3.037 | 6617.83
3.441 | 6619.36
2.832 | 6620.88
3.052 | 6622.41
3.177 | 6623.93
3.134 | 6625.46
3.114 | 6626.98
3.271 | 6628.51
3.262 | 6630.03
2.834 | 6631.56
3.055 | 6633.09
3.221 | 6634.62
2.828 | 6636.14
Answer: 3.451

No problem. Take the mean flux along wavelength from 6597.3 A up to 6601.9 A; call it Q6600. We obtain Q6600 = 2.98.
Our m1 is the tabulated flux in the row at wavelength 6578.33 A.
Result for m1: 2.743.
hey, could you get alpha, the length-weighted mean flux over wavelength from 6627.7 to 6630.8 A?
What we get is 3.26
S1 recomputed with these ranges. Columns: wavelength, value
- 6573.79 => 2.845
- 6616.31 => 3.533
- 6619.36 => 3.441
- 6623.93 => 3.177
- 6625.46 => 3.134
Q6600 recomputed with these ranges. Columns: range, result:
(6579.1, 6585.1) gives 4.01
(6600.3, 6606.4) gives 2.91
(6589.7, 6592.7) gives 2.8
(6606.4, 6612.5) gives 3.06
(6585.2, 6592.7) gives 3.07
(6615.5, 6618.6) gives 3.29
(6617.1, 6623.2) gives 3.09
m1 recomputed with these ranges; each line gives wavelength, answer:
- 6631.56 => 2.834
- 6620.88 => 2.832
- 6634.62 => 3.221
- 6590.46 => 2.87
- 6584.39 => 4.773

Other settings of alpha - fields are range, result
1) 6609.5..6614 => 2.86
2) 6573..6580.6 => 2.93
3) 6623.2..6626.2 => 3.15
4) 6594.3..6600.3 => 3.14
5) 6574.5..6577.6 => 3.08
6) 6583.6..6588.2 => 3.74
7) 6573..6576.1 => 3.02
